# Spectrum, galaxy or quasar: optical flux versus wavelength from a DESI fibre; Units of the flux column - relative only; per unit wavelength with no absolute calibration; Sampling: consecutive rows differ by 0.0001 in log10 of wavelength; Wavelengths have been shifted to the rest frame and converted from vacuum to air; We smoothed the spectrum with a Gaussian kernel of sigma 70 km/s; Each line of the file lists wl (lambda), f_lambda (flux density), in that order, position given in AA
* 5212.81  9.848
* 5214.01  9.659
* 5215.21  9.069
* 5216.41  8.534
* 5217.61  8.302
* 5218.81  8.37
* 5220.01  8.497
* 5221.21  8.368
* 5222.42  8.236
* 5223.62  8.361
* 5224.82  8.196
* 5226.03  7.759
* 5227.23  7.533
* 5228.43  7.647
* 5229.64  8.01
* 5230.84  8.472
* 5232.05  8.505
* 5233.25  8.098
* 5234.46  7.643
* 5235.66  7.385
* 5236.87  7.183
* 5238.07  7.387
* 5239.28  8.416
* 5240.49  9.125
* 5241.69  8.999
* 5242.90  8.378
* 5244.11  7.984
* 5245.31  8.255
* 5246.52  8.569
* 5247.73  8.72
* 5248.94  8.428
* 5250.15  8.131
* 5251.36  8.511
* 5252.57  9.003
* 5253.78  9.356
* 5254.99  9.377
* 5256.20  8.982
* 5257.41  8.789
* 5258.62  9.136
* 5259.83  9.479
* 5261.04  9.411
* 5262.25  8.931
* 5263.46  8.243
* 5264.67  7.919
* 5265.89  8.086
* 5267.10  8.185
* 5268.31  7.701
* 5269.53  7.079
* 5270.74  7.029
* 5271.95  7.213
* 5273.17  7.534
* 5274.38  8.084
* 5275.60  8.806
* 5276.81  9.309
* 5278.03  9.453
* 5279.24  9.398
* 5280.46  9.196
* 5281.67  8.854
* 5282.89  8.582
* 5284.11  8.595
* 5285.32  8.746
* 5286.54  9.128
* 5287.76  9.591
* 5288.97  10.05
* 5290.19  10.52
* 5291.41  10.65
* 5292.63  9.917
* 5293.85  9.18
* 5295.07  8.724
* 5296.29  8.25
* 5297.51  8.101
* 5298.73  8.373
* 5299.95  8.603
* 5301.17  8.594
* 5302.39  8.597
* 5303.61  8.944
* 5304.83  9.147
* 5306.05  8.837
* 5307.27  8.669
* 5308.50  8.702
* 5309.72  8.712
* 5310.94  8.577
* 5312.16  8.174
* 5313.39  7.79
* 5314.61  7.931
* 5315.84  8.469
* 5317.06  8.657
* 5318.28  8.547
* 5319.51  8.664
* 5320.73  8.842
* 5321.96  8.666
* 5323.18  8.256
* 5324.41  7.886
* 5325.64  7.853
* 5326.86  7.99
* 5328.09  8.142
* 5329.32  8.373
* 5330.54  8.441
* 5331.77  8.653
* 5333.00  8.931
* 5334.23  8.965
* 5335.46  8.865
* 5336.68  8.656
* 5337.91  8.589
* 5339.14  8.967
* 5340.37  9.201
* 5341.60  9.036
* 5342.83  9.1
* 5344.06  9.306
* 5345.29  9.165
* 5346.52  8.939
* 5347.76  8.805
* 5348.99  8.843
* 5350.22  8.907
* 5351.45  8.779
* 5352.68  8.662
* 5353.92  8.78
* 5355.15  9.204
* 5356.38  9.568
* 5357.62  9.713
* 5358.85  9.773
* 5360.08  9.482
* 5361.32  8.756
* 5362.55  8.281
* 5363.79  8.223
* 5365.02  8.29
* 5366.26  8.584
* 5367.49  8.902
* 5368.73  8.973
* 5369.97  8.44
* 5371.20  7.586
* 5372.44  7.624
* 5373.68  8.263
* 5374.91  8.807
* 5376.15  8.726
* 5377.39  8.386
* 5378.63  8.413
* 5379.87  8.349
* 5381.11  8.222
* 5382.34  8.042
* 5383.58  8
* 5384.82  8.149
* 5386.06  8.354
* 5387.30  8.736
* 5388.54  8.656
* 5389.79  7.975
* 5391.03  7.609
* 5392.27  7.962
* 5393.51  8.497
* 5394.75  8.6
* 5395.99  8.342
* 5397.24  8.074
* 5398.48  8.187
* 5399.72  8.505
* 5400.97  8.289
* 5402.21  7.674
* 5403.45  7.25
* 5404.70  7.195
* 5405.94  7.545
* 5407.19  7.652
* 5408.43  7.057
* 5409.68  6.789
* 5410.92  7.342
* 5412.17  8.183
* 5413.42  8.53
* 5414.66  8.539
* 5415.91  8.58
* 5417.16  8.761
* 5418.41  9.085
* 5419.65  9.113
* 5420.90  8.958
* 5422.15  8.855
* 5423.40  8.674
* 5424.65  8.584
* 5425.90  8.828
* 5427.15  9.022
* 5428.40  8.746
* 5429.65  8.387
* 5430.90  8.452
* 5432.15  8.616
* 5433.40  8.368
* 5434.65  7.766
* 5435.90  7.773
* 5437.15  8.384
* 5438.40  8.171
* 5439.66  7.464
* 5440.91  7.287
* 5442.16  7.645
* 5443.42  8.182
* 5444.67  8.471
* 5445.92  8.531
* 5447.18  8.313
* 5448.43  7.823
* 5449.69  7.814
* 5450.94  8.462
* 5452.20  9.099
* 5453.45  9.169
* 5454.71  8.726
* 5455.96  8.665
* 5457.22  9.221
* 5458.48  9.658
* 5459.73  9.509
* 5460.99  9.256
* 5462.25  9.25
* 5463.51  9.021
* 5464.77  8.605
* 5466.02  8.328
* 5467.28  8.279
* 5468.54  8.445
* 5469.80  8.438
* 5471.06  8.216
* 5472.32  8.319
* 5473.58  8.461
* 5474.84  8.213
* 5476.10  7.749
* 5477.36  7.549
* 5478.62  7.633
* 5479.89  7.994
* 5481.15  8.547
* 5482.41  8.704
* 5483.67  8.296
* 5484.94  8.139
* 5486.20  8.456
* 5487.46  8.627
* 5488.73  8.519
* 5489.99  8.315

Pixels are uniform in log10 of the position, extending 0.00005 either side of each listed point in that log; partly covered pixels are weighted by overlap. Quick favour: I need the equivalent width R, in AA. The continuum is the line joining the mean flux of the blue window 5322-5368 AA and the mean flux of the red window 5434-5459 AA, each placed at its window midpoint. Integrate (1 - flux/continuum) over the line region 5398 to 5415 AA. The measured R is 1.5 AA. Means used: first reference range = 8.78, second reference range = 8.33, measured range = 7.75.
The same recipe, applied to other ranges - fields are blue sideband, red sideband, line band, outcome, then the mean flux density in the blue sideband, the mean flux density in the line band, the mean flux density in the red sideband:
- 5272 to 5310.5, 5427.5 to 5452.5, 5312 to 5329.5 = 1.0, 8.94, 8.28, 8.19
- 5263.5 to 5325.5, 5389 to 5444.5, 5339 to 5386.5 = -1.9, 8.62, 8.71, 8.17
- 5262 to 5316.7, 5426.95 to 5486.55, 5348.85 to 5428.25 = 0.8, 8.65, 8.42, 8.4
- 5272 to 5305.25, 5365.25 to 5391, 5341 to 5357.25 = -0.9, 8.97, 9.01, 8.34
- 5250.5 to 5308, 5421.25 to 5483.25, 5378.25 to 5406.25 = 1.5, 8.78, 8.12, 8.44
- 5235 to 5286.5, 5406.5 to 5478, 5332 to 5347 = -0.9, 8.48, 8.97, 8.41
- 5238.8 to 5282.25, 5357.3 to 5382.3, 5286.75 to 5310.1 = -1.4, 8.56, 9.06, 8.57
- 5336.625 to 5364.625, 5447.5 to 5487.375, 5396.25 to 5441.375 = 2.7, 8.99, 8.19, 8.52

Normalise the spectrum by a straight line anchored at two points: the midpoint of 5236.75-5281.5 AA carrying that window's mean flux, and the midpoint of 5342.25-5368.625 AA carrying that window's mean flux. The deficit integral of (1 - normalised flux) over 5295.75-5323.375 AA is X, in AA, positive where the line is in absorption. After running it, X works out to 0.7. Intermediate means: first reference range 8.5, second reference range 8.95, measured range 8.53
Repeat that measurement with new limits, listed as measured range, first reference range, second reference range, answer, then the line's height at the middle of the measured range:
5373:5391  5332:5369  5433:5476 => 0.9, 8.79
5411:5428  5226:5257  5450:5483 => -0.3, 8.53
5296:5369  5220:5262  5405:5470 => -2.4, 8.42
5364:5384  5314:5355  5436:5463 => 0.6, 8.62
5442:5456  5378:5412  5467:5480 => -0.6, 8.07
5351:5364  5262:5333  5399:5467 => -0.8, 8.49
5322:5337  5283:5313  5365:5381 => 0.5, 8.73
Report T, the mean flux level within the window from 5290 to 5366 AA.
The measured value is 8.77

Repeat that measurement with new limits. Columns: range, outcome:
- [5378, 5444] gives 8.2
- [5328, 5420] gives 8.48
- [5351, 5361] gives 9.24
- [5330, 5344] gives 8.87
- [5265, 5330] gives 8.6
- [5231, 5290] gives 8.53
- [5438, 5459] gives 8.39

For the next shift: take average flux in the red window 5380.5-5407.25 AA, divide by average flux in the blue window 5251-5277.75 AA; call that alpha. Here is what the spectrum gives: 0.95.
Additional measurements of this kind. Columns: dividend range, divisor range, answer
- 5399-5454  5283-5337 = 0.94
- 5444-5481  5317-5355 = 0.98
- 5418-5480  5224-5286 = 1.01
